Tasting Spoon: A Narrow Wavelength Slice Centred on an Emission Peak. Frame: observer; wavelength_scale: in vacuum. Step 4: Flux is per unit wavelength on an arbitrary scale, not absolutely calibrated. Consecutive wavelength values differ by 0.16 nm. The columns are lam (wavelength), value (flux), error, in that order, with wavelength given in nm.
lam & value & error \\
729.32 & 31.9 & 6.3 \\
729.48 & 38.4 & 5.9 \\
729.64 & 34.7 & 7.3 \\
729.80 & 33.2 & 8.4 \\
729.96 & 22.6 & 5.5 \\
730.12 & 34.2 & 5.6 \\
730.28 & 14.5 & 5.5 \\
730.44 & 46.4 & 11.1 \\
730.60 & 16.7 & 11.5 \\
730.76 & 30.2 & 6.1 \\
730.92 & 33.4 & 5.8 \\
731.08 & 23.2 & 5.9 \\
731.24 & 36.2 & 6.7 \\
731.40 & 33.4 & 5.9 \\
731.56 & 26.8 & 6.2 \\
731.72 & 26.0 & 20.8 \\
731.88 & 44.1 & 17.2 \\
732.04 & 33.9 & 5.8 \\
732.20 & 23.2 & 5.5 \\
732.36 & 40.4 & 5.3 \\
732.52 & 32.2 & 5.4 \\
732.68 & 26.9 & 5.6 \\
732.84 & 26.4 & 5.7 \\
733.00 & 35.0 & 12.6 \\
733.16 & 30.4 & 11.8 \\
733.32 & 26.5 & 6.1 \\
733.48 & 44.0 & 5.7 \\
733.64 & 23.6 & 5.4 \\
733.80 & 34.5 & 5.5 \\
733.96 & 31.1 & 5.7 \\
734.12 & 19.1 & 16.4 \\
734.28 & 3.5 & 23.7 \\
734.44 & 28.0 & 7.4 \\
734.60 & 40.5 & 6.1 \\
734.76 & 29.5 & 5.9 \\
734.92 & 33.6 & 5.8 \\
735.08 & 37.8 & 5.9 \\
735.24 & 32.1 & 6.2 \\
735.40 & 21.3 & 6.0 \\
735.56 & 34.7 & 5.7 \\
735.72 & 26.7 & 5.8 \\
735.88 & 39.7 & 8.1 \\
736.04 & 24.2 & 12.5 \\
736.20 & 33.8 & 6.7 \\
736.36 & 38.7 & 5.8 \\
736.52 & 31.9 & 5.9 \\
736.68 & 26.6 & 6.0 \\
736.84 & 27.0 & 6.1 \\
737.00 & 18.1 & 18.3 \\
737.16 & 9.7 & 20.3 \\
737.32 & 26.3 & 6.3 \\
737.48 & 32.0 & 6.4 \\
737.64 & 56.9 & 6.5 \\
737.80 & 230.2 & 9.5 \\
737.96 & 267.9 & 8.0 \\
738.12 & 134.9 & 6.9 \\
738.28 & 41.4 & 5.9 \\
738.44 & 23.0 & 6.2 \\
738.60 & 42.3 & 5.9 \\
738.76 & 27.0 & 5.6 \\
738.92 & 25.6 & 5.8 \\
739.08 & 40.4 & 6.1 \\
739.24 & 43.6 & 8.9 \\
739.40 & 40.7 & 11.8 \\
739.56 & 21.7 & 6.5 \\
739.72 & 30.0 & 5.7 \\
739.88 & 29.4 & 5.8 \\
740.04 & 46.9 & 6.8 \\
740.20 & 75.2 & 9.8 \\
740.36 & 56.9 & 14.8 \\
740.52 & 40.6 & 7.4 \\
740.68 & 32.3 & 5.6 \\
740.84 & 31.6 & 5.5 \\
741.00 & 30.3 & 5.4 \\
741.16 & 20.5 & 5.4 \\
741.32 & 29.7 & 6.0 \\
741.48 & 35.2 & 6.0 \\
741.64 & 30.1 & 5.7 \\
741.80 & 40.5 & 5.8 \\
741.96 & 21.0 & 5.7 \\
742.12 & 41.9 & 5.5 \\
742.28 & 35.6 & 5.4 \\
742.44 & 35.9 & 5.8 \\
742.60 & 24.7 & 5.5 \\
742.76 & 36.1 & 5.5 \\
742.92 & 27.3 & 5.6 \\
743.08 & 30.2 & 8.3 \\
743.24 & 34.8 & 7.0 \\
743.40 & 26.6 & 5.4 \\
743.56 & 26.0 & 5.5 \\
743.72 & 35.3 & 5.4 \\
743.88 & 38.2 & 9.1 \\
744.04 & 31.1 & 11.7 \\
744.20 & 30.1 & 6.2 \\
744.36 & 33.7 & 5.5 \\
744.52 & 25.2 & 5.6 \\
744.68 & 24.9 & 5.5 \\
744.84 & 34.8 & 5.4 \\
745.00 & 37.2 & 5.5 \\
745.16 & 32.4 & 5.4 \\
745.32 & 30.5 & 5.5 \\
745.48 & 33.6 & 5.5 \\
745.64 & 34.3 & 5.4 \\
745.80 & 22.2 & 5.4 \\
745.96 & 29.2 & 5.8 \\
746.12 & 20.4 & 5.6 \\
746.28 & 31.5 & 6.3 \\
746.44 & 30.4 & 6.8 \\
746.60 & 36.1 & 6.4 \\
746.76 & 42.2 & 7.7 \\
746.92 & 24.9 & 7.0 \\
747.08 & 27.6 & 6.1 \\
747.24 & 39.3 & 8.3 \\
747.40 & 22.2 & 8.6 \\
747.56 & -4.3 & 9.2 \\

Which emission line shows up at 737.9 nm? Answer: H-alpha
